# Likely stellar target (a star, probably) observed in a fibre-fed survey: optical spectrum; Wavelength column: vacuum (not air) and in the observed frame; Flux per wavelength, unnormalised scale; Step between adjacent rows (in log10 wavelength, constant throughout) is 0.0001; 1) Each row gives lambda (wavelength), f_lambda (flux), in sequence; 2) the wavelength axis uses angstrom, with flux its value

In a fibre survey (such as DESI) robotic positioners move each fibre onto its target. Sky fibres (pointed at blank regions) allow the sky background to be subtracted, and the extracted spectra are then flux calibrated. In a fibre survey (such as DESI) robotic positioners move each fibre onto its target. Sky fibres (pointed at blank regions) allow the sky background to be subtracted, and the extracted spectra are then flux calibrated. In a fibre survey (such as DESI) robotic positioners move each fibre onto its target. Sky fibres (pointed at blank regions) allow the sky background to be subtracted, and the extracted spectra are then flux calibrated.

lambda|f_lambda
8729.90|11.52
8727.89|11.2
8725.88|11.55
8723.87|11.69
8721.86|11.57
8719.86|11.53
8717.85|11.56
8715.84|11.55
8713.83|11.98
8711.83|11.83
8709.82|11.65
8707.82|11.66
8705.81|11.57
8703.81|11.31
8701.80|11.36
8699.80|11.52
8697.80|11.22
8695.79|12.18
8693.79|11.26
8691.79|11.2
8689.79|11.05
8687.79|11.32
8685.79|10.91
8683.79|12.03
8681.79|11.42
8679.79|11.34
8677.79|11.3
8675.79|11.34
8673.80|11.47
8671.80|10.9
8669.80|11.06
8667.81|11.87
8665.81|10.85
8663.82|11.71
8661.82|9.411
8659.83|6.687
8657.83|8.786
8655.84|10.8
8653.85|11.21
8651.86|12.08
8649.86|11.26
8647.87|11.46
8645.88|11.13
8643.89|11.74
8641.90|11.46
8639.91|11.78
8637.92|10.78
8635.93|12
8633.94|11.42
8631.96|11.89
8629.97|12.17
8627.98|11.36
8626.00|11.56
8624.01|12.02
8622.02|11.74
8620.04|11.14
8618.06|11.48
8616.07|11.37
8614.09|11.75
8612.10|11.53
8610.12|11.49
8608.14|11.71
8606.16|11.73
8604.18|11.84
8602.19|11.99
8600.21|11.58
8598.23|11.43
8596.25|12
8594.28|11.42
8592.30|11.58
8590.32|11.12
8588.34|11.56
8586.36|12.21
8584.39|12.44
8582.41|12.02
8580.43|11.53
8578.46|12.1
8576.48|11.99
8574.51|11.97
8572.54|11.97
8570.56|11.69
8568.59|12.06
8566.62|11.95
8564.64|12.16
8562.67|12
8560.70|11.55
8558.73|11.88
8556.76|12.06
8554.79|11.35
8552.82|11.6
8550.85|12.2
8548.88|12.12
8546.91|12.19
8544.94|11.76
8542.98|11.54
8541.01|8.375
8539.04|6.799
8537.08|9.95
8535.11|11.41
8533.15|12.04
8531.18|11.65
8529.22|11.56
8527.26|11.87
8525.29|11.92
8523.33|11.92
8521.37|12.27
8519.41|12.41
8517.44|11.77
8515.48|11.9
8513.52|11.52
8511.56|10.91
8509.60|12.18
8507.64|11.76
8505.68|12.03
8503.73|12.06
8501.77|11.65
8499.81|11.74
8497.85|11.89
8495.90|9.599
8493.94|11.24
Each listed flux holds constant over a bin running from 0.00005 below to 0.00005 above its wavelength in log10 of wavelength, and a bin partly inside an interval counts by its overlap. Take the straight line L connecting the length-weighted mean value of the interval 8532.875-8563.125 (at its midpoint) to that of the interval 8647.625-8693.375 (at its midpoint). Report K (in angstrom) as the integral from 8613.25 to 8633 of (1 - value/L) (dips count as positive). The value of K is -1.1 angstrom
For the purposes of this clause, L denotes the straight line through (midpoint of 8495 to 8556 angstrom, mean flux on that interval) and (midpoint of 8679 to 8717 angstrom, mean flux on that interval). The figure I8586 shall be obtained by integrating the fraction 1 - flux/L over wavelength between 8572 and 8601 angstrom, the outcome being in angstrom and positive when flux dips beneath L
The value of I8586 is -0.9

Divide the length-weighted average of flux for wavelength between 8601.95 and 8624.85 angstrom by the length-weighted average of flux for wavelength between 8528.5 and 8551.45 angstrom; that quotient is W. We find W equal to 1.06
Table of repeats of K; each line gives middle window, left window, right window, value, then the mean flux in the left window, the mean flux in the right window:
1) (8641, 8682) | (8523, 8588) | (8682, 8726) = 2.23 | 11.6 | 11.5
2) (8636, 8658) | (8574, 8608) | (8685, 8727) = 0.74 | 11.8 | 11.5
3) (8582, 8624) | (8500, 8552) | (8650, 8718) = -1.36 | 11.5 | 11.2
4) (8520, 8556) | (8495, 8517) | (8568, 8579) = 1.50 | 11.6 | 12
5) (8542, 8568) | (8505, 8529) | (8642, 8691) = -0.55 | 11.9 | 11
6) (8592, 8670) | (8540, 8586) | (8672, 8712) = 1.91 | 11.8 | 11.4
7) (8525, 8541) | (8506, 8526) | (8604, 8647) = 1.51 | 11.9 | 11.6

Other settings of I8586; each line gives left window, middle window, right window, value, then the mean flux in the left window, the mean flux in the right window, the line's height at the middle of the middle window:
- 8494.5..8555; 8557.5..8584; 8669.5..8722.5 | -1.2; 11.4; 11.5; 11.4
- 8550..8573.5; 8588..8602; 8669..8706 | 0.2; 11.9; 11.4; 11.7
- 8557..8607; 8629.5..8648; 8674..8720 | 0.1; 11.8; 11.5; 11.7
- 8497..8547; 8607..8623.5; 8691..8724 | -0.1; 11.4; 11.6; 11.5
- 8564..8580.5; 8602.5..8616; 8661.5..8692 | 0.0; 12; 11.2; 11.7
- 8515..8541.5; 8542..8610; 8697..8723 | -3.4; 11.2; 11.6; 11.3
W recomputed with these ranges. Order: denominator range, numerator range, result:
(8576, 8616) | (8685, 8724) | 0.98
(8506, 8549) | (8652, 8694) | 0.96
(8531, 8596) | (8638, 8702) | 0.96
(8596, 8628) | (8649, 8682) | 0.93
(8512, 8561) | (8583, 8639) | 1.02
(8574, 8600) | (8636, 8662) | 0.91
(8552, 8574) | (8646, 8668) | 0.89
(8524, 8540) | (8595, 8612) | 1.07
